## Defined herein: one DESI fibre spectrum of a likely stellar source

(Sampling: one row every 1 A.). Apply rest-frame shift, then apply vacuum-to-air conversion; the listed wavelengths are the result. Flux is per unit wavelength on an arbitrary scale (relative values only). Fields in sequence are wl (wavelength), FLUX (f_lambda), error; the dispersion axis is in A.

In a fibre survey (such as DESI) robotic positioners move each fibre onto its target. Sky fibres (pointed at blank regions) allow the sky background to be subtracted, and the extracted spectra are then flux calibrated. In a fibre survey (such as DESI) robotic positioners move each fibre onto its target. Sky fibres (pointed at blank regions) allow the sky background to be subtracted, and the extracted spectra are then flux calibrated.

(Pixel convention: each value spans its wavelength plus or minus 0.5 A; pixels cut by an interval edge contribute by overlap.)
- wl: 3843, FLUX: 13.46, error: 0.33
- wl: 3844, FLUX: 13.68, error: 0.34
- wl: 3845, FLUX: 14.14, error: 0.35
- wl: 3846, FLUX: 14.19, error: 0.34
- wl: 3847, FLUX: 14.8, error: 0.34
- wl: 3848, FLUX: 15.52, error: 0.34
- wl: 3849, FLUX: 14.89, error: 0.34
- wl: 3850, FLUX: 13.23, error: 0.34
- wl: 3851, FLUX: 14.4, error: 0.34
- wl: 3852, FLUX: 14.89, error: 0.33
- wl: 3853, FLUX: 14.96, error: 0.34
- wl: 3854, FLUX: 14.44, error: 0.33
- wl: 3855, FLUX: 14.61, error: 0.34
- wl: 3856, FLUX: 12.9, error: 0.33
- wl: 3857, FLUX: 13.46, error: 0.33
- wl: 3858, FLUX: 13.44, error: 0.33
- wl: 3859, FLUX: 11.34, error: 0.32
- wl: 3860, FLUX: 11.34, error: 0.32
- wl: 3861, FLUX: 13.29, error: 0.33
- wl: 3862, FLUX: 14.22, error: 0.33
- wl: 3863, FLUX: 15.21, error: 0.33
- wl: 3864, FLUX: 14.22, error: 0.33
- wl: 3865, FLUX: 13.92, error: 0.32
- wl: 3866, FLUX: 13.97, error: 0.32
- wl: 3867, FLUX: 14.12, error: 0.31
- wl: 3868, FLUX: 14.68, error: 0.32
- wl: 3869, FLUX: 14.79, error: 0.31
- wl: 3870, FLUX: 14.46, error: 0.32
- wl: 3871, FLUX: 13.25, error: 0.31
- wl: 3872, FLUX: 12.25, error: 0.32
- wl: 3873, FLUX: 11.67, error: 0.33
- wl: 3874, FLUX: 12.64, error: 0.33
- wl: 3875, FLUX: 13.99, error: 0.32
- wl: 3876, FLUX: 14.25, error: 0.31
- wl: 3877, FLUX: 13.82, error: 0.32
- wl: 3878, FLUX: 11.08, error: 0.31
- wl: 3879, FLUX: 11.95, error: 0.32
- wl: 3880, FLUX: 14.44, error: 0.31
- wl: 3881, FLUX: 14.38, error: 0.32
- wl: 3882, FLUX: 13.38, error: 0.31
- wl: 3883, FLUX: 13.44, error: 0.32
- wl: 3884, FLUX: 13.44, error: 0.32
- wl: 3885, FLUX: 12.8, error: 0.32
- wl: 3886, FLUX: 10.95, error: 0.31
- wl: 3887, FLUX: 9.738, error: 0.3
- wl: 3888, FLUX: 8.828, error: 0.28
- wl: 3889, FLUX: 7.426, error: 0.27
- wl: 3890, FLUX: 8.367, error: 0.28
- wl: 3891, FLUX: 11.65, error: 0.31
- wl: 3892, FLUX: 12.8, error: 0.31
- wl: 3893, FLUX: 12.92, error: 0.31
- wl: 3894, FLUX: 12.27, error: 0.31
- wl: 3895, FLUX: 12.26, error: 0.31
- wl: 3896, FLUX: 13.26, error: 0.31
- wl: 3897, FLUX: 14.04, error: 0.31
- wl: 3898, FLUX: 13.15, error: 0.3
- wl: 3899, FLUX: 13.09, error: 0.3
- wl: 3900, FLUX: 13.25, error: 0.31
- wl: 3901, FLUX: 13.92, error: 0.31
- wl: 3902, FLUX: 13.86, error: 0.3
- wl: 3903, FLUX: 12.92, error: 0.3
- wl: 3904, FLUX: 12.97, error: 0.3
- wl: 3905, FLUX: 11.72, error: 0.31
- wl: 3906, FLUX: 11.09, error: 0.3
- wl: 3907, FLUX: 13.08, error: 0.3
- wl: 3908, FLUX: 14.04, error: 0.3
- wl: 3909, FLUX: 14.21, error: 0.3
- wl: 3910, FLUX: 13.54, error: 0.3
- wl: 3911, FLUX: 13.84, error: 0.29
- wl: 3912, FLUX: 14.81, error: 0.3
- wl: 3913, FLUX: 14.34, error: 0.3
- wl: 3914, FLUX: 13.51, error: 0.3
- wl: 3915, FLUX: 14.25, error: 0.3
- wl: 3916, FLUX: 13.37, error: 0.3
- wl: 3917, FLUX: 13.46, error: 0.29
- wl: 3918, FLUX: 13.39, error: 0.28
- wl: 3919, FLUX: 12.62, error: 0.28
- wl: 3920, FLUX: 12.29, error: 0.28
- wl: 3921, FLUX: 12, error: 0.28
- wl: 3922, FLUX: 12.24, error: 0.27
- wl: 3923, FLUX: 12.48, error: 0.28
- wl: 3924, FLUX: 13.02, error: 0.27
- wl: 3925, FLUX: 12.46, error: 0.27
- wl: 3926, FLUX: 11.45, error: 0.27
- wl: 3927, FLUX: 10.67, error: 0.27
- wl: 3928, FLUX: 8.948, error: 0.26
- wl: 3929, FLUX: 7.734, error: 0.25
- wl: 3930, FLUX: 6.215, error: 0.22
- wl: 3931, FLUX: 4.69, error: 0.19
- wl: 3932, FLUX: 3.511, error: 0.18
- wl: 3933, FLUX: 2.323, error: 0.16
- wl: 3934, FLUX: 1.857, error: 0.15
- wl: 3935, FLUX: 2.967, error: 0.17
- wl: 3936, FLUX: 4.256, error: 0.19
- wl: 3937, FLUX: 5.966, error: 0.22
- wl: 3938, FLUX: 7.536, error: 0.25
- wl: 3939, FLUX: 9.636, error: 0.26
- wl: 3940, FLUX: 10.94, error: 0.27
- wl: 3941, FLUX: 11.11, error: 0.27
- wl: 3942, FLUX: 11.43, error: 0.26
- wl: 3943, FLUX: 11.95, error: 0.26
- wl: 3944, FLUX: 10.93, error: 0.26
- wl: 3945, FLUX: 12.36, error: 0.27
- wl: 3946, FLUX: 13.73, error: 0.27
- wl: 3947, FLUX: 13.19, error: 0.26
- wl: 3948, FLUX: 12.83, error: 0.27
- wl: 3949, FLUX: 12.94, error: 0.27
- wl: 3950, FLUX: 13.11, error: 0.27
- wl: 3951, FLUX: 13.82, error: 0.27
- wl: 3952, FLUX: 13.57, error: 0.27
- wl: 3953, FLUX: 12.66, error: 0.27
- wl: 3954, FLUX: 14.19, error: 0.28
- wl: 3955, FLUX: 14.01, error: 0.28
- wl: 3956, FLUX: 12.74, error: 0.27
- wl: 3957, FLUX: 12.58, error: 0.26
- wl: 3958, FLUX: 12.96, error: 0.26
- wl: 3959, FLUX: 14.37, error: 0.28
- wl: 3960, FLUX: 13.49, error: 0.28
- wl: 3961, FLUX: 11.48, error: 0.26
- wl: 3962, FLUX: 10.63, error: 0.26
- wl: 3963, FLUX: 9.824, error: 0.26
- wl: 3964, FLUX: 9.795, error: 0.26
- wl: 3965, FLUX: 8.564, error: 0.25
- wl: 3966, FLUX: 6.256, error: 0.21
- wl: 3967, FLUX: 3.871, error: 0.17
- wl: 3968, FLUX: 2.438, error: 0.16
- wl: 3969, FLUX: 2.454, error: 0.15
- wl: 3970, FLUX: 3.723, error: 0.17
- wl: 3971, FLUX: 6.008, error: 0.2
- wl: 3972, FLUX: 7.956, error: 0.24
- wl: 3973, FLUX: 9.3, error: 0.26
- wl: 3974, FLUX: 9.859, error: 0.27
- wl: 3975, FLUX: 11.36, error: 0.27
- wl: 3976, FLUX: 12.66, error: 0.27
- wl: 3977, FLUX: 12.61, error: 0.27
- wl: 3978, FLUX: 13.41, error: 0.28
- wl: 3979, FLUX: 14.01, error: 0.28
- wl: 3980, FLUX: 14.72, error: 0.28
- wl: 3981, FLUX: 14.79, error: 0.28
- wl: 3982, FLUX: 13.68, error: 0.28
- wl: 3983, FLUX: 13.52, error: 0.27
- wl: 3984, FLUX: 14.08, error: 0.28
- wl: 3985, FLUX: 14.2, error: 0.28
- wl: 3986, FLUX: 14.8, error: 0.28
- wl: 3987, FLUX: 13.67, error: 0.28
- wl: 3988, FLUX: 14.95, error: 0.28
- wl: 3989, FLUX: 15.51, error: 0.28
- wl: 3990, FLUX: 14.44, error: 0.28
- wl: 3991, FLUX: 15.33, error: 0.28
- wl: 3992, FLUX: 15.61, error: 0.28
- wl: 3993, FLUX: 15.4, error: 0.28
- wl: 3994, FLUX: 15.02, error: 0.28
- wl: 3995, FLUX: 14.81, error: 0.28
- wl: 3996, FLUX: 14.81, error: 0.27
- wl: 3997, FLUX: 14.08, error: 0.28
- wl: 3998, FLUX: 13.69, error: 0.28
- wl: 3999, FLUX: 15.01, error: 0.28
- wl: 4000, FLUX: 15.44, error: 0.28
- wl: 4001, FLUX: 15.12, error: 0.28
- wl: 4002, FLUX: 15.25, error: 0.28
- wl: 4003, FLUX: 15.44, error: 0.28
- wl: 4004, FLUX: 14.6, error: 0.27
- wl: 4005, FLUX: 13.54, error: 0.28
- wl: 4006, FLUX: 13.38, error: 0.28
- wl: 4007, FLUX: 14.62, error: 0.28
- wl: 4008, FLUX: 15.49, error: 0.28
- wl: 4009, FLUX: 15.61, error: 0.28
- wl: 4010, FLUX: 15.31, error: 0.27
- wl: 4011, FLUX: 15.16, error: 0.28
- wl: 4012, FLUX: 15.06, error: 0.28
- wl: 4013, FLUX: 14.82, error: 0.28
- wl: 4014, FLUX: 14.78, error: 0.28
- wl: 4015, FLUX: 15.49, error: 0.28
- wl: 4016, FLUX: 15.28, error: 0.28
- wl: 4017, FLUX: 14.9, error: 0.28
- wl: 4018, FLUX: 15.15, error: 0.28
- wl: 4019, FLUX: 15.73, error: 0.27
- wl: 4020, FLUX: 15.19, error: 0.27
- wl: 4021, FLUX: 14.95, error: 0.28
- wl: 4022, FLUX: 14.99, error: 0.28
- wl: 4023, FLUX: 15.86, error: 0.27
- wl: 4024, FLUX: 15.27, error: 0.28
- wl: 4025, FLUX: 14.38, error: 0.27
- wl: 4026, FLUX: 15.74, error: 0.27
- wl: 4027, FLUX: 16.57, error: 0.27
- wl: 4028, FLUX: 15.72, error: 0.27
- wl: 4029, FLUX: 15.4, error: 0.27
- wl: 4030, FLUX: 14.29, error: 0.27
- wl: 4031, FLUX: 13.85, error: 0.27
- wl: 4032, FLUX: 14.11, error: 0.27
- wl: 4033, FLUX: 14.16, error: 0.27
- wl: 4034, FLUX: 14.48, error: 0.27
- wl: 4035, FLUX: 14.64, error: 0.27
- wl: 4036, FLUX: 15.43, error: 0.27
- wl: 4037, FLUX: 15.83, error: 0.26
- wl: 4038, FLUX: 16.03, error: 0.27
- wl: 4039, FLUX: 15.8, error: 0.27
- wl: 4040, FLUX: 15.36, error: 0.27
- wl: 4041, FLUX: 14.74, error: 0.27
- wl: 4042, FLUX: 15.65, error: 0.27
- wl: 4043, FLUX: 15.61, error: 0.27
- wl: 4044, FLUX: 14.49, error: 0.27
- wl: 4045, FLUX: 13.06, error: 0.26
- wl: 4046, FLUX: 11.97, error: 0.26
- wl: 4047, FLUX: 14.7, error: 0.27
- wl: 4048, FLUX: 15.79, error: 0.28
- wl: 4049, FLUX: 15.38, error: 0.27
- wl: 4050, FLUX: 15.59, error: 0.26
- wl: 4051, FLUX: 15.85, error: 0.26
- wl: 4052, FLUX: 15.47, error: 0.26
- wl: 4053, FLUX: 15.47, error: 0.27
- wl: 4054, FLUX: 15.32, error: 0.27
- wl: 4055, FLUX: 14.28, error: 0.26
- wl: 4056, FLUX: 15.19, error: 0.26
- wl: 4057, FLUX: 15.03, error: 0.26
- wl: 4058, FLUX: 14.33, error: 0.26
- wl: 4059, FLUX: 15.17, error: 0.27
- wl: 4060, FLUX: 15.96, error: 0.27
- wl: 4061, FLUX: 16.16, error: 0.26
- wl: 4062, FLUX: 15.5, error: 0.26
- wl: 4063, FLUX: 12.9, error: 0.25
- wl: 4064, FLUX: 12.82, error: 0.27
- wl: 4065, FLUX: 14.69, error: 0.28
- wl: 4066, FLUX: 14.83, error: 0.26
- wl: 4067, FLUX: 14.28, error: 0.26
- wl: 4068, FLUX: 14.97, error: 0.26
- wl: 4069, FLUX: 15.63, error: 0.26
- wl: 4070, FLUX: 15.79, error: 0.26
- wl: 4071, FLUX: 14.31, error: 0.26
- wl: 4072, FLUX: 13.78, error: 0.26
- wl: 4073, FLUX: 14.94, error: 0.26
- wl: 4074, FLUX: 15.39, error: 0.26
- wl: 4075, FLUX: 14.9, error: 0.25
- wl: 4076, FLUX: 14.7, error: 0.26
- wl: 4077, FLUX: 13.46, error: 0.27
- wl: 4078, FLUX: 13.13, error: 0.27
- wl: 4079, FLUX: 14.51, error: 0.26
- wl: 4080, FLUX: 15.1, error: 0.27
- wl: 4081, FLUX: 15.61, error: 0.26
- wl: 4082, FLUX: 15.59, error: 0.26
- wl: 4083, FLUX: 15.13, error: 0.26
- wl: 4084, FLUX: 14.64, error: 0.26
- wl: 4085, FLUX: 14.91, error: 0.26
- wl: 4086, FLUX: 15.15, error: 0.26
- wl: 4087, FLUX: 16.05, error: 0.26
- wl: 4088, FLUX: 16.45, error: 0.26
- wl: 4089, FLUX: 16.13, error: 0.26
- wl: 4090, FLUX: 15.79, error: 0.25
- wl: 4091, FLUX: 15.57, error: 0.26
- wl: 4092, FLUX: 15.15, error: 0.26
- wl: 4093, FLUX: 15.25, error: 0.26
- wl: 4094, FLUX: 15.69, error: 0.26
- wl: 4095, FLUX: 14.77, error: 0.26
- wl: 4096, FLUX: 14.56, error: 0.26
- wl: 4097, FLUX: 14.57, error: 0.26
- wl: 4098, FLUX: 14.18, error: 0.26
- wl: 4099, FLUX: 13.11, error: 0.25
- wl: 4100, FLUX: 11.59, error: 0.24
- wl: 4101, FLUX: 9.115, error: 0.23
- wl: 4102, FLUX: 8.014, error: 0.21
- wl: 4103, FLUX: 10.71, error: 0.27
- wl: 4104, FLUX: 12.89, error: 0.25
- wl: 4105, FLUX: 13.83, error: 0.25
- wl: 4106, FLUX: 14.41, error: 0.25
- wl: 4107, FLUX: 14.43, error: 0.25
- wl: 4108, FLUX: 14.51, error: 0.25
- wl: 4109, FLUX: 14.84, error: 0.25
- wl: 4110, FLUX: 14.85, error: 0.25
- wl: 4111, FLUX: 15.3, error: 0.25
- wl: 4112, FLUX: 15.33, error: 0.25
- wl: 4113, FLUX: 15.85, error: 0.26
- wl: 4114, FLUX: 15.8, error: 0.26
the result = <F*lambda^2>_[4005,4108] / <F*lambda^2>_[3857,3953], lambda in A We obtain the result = 1.3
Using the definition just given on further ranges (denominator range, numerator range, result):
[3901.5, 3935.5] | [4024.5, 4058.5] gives 1.44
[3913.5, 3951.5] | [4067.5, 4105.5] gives 1.50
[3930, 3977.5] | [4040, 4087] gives 1.64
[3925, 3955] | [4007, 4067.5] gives 1.63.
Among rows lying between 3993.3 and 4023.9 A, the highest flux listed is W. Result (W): 15.86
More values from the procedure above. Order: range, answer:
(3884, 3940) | 14.81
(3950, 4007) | 15.61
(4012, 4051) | 16.57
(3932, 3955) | 14.19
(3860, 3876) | 15.21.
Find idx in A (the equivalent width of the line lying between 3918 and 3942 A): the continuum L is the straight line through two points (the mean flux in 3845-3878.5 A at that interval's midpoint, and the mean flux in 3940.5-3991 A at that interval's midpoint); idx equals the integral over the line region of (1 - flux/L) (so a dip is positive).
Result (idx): 7.2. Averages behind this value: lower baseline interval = 13.8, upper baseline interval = 11.7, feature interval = 8.72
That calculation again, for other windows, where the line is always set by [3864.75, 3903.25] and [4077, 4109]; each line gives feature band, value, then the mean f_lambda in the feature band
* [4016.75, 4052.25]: -3.2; 15.1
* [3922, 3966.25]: 9.7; 10.3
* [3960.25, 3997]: 5.0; 11.6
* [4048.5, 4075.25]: -1.9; 15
